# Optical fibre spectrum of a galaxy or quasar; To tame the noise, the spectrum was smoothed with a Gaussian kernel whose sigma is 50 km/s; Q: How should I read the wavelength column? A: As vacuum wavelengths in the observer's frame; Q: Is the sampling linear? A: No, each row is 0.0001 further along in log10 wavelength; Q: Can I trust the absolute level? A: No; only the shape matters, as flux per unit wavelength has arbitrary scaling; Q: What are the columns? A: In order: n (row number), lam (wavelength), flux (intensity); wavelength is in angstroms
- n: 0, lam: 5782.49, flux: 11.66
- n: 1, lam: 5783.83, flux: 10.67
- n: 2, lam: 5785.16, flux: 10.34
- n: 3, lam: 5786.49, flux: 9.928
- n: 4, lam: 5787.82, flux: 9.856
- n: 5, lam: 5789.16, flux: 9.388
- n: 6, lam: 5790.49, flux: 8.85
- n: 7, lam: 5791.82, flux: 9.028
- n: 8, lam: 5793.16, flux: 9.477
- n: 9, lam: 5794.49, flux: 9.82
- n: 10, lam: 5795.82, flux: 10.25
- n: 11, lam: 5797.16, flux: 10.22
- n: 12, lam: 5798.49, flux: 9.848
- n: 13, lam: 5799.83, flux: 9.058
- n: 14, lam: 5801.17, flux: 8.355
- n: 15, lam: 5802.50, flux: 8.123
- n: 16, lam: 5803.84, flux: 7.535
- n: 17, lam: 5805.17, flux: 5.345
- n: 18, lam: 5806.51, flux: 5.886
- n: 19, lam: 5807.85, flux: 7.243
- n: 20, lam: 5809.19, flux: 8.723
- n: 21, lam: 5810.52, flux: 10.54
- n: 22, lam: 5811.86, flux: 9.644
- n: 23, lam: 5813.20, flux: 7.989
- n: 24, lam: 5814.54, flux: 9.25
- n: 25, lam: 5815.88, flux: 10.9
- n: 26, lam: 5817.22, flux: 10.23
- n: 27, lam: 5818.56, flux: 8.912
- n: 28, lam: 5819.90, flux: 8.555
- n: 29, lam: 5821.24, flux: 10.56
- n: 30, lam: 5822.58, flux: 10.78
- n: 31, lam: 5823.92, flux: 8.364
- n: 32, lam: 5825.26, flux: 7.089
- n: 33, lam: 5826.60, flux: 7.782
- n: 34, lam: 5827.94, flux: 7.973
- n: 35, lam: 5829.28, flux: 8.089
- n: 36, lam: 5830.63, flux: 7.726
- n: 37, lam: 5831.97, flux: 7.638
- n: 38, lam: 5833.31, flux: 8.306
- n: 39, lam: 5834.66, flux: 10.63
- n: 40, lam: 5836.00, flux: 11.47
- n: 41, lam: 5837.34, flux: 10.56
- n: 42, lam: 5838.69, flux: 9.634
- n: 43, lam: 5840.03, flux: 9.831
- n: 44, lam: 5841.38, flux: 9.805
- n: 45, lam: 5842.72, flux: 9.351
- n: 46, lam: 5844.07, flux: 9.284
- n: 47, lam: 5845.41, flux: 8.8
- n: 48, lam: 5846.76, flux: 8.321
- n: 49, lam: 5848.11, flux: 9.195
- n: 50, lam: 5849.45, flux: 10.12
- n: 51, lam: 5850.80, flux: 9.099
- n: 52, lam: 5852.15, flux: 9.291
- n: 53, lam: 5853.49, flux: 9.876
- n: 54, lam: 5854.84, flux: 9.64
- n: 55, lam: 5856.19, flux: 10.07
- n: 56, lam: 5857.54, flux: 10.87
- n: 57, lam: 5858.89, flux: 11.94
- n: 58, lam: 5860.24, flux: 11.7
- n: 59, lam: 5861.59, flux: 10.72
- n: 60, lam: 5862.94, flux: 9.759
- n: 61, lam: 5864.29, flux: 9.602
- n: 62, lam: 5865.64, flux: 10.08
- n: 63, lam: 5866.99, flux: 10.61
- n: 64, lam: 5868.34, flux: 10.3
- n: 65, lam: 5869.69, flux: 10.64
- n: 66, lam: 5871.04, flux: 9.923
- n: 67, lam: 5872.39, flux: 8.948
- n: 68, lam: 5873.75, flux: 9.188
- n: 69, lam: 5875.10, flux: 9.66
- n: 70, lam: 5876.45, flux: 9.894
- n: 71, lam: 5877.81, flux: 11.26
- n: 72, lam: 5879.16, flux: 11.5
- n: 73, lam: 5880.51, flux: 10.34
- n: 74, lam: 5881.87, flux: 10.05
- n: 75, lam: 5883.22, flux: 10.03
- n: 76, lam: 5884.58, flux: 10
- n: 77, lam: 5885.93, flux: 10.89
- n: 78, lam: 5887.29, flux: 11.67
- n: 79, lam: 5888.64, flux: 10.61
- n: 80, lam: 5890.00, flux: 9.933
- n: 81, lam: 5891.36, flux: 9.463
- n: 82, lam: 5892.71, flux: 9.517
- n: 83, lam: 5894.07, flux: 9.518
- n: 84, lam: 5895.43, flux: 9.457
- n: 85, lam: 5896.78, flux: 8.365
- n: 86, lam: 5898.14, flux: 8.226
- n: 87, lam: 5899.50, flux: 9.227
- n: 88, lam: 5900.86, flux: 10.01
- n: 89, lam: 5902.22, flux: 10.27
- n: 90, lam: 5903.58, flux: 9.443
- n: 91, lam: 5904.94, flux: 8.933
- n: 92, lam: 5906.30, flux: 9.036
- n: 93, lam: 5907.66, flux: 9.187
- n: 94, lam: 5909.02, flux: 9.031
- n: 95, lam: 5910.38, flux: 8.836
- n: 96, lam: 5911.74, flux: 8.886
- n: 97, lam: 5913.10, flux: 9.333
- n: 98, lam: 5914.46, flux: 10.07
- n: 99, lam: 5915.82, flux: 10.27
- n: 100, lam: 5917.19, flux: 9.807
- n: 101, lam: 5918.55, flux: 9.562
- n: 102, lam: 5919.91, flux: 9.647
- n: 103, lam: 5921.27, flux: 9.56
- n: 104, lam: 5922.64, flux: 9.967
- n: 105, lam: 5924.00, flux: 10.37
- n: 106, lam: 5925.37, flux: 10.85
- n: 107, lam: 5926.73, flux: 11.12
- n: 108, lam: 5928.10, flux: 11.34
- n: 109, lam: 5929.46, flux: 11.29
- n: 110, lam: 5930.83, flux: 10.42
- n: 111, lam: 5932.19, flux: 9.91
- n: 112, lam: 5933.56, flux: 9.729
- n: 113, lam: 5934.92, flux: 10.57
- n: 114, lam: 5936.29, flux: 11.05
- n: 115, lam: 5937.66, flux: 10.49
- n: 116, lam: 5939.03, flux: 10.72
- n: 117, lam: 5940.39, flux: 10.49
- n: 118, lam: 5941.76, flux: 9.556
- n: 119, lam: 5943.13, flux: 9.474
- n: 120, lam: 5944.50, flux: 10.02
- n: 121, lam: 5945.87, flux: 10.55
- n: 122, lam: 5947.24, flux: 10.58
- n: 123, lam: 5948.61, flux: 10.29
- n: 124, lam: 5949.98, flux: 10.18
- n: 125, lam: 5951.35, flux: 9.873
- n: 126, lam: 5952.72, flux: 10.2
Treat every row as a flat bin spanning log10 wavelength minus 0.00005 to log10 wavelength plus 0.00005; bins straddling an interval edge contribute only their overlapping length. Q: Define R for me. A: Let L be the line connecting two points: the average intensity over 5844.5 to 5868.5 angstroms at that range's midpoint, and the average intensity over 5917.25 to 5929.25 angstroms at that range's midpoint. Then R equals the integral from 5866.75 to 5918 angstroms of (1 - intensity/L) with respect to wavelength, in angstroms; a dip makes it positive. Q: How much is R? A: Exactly 1.9 angstroms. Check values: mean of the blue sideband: 9.99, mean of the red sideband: 10.3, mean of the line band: 9.79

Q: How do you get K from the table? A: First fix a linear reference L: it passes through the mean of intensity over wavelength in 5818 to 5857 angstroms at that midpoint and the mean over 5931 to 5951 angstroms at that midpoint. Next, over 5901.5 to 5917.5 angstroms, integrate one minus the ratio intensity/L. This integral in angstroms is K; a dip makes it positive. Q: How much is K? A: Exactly 0.84 angstroms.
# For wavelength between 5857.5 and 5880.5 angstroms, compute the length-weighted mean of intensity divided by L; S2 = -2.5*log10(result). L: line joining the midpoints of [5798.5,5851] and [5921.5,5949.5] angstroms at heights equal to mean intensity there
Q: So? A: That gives -0.10 mag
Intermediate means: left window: 8.9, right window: 10.4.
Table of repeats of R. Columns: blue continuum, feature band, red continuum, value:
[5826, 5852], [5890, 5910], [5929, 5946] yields 1.18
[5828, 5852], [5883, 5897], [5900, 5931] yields -0.50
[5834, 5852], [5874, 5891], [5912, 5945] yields -0.86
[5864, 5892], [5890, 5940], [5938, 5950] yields 1.93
